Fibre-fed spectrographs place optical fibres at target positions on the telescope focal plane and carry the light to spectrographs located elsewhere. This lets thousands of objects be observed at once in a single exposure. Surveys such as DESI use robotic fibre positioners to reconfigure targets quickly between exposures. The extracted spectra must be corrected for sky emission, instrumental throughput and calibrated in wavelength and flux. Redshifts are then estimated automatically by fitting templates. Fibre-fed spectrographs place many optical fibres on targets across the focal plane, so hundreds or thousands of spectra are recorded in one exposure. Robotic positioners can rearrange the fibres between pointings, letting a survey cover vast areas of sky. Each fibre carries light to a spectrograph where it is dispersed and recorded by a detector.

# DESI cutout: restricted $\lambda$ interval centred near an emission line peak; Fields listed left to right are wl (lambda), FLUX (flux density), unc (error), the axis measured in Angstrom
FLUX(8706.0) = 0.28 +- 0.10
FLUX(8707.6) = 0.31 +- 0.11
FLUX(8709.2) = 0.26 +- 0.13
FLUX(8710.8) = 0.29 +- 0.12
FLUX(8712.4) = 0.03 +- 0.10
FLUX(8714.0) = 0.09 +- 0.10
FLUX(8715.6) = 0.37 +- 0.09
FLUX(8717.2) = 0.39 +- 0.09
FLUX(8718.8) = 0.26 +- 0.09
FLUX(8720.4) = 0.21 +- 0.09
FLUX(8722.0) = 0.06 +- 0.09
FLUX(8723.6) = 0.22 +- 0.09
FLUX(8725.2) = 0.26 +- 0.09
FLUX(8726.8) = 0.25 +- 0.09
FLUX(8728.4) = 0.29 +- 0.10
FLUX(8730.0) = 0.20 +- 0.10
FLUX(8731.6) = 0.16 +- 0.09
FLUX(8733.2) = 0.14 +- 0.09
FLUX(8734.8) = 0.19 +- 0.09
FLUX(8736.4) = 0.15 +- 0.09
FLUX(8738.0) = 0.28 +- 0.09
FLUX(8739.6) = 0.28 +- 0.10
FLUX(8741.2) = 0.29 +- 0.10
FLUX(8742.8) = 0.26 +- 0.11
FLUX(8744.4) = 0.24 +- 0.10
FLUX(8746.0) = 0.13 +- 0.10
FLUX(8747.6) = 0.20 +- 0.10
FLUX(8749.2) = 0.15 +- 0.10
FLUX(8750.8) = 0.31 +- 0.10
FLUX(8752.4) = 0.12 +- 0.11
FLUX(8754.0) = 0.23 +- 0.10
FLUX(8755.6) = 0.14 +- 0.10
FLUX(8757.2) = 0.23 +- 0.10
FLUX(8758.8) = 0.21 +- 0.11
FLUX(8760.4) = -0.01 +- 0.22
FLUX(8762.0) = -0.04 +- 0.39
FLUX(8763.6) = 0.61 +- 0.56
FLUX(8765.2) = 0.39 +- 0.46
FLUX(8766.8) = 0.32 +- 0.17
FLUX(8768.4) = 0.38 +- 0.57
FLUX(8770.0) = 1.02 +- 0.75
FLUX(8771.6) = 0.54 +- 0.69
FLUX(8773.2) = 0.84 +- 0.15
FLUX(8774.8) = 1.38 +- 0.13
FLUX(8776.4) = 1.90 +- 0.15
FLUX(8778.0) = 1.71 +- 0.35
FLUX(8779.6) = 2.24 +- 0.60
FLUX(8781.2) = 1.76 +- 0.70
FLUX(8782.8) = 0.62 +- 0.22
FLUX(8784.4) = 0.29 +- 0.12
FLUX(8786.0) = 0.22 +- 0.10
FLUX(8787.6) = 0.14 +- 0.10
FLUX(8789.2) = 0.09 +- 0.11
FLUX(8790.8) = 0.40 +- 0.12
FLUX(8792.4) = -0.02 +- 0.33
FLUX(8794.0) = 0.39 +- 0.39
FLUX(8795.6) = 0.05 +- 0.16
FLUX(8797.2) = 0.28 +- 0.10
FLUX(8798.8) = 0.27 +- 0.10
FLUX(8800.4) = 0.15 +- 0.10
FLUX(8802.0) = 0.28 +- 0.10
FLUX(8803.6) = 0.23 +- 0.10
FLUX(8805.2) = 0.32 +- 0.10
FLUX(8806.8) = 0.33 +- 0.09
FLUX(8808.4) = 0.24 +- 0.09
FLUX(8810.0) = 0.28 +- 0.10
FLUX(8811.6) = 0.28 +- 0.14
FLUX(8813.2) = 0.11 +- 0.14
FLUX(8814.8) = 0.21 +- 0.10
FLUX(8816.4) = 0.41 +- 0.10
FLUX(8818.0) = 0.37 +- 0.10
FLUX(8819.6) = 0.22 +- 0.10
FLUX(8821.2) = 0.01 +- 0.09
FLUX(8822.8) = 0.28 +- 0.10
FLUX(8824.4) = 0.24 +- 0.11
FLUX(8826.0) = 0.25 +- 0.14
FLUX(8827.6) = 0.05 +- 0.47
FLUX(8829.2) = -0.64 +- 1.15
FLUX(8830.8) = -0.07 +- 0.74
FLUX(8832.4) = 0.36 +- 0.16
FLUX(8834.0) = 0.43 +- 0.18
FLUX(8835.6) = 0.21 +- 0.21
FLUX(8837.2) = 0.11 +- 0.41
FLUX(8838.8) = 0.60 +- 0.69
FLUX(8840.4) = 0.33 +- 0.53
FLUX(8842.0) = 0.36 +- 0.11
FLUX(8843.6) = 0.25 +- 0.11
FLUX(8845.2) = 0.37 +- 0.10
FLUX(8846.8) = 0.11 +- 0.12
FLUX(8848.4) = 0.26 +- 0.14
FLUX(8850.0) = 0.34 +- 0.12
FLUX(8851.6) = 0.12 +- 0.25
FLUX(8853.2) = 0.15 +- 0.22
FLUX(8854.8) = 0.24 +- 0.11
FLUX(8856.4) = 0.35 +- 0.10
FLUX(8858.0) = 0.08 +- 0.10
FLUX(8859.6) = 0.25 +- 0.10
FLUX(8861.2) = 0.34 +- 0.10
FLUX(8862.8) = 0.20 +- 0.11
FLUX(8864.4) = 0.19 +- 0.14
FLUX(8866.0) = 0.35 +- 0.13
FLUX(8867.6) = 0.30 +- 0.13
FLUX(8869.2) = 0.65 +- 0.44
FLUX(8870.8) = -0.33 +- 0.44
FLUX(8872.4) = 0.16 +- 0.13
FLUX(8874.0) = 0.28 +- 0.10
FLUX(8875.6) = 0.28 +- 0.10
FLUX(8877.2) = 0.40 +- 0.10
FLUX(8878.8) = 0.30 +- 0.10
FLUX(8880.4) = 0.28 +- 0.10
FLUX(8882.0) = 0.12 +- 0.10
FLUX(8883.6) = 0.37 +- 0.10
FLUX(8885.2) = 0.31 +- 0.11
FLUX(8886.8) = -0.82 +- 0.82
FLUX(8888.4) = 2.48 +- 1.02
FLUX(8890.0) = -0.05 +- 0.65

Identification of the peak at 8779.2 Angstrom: H-beta 4861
